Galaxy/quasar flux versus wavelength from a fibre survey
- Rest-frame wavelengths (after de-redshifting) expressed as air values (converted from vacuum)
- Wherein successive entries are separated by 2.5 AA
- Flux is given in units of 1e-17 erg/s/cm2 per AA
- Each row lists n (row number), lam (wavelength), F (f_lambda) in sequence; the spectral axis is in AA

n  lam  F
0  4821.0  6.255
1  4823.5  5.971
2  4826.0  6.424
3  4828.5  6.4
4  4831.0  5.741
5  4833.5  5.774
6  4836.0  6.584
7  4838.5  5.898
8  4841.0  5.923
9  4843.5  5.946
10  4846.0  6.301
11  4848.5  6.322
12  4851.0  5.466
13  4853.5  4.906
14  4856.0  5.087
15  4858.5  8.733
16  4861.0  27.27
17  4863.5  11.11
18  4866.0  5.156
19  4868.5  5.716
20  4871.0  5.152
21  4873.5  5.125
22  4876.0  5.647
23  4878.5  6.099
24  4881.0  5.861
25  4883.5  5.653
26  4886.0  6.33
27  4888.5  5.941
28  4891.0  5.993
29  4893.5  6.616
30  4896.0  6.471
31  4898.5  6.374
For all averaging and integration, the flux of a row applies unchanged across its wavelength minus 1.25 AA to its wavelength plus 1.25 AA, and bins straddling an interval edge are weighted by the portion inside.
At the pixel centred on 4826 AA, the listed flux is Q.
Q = 6.424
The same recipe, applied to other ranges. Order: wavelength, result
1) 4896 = 6.471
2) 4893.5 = 6.616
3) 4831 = 5.741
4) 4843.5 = 5.946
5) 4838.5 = 5.898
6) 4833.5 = 5.774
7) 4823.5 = 5.971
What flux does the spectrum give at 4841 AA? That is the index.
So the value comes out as 5.923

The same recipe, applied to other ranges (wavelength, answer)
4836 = 6.584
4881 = 5.861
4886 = 6.33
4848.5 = 6.322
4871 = 5.152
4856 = 5.087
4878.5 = 6.099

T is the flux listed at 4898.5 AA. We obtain 6.374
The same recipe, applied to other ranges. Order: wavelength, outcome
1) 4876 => 5.647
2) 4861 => 27.27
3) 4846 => 6.301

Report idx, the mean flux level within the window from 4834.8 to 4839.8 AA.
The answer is 6.23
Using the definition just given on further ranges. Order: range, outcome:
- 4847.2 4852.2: 5.9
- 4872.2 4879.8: 5.62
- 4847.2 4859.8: 6.19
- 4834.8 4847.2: 6.13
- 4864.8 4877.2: 5.36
